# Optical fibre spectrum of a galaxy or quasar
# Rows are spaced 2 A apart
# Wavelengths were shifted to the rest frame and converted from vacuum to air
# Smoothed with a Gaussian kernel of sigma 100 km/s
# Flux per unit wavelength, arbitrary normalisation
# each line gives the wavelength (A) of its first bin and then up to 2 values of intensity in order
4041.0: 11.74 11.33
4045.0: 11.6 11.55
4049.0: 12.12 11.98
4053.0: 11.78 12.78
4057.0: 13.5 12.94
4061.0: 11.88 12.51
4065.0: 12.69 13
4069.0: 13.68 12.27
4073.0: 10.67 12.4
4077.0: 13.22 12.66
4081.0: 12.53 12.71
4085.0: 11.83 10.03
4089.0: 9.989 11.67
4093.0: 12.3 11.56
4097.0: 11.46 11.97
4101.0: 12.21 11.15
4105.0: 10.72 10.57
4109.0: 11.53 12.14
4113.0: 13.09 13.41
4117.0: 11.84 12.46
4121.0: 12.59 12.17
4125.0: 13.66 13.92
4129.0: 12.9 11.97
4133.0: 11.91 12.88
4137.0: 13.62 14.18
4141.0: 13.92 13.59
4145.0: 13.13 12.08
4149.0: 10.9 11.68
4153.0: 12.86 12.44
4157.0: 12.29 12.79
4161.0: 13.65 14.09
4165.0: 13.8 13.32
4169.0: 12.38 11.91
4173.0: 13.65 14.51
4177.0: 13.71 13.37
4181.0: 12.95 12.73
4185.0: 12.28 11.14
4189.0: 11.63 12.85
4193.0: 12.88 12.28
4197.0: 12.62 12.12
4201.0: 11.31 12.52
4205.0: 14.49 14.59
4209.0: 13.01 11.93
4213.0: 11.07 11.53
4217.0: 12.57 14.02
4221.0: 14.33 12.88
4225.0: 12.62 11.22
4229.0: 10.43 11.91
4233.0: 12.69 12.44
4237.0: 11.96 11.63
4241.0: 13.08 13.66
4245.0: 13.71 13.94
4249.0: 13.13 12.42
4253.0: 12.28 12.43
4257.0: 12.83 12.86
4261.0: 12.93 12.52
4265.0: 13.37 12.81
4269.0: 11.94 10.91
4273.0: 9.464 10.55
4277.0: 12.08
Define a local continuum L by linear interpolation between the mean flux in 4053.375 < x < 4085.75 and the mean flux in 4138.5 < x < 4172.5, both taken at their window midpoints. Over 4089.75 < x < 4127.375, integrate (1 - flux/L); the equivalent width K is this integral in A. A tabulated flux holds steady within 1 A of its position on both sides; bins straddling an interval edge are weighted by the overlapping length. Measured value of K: 1.9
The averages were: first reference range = 12.6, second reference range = 12.9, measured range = 12.1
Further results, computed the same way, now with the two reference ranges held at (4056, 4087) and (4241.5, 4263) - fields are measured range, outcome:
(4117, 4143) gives -0.7 A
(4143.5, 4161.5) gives 0.4 A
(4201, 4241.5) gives 1.3 A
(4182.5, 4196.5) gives 0.6 A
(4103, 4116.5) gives 0.8 A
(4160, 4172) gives -0.4 A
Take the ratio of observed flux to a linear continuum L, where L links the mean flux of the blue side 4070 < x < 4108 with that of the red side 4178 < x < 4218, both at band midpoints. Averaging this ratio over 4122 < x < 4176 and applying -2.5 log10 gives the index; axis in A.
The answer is -0.07 mag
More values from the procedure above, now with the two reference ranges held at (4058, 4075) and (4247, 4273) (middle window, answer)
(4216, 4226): -0.069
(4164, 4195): -0.034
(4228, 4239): 0.054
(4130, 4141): -0.046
